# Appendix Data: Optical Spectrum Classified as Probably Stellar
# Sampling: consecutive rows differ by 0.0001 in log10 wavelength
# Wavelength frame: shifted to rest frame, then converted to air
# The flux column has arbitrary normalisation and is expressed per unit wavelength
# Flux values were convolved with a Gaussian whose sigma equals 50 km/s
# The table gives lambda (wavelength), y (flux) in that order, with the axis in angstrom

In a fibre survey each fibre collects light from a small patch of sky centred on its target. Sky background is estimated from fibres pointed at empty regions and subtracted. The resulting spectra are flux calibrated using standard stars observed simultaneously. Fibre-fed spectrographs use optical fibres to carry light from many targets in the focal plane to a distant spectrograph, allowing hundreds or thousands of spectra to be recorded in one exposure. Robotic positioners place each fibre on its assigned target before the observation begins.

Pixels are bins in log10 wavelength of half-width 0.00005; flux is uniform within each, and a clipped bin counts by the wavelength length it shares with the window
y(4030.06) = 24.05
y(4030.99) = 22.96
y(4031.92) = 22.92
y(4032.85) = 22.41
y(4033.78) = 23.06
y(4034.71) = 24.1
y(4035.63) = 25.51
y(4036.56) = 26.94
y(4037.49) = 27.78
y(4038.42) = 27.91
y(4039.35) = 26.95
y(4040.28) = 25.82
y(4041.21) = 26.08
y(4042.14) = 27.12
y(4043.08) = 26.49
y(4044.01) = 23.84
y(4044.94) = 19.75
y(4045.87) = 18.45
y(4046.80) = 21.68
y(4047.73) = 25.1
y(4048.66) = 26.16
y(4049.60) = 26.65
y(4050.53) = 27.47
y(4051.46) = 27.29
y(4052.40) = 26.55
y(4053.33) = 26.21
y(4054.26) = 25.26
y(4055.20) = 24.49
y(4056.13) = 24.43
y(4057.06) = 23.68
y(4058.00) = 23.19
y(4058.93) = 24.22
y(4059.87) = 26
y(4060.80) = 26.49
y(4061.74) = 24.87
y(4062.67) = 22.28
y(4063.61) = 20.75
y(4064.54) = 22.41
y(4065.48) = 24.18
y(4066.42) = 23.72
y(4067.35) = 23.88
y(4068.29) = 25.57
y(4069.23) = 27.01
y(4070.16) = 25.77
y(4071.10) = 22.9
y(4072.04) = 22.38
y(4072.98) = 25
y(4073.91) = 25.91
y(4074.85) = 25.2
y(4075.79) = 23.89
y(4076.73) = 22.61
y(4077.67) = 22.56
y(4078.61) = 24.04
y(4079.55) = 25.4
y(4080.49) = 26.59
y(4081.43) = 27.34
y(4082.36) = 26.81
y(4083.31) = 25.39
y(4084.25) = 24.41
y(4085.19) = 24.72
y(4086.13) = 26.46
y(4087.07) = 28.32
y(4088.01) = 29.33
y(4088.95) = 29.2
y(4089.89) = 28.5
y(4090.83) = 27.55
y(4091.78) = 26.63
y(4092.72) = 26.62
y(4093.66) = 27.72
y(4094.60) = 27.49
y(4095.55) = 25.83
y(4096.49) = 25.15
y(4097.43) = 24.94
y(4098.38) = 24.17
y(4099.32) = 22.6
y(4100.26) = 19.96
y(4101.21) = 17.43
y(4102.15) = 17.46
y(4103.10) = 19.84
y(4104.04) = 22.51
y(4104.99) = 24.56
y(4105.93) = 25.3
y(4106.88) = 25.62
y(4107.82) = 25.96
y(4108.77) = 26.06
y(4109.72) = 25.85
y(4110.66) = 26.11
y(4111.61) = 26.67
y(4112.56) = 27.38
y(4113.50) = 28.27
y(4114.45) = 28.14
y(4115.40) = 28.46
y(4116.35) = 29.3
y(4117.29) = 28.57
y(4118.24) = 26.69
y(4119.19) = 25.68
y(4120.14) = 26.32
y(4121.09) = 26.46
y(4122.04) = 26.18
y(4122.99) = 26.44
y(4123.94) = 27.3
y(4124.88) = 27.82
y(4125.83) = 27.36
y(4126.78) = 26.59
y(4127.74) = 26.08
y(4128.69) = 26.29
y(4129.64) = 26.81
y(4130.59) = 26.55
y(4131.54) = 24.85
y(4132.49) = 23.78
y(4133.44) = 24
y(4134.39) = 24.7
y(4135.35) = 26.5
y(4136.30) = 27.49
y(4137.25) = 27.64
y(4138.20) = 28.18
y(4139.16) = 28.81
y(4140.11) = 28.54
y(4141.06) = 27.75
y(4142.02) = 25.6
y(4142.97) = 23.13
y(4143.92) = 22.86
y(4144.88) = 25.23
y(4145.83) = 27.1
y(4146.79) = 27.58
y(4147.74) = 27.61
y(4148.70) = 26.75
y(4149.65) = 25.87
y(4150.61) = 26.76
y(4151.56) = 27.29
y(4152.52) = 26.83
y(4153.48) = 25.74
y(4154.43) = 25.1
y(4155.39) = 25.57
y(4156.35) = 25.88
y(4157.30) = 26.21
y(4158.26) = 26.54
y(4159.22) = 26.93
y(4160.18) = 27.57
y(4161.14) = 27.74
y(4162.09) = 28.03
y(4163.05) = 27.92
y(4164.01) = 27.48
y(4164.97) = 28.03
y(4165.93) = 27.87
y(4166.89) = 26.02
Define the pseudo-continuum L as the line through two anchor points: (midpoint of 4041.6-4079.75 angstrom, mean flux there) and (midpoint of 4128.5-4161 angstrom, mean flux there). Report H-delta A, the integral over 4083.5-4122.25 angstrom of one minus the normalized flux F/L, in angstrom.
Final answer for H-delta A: -0.54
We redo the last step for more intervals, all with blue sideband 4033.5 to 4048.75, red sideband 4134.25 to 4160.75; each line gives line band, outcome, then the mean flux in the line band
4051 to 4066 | 0.4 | 24.5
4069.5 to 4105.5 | 1.1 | 24.8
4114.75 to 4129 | -0.5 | 27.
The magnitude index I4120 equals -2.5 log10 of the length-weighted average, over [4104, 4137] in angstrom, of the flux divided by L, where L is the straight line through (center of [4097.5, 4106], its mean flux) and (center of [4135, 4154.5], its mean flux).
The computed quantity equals -0.12 mag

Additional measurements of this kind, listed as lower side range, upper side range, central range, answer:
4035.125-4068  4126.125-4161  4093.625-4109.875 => 0.088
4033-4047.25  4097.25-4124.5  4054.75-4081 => 0.028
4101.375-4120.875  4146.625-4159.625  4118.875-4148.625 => -0.013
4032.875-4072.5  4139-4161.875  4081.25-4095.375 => -0.071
